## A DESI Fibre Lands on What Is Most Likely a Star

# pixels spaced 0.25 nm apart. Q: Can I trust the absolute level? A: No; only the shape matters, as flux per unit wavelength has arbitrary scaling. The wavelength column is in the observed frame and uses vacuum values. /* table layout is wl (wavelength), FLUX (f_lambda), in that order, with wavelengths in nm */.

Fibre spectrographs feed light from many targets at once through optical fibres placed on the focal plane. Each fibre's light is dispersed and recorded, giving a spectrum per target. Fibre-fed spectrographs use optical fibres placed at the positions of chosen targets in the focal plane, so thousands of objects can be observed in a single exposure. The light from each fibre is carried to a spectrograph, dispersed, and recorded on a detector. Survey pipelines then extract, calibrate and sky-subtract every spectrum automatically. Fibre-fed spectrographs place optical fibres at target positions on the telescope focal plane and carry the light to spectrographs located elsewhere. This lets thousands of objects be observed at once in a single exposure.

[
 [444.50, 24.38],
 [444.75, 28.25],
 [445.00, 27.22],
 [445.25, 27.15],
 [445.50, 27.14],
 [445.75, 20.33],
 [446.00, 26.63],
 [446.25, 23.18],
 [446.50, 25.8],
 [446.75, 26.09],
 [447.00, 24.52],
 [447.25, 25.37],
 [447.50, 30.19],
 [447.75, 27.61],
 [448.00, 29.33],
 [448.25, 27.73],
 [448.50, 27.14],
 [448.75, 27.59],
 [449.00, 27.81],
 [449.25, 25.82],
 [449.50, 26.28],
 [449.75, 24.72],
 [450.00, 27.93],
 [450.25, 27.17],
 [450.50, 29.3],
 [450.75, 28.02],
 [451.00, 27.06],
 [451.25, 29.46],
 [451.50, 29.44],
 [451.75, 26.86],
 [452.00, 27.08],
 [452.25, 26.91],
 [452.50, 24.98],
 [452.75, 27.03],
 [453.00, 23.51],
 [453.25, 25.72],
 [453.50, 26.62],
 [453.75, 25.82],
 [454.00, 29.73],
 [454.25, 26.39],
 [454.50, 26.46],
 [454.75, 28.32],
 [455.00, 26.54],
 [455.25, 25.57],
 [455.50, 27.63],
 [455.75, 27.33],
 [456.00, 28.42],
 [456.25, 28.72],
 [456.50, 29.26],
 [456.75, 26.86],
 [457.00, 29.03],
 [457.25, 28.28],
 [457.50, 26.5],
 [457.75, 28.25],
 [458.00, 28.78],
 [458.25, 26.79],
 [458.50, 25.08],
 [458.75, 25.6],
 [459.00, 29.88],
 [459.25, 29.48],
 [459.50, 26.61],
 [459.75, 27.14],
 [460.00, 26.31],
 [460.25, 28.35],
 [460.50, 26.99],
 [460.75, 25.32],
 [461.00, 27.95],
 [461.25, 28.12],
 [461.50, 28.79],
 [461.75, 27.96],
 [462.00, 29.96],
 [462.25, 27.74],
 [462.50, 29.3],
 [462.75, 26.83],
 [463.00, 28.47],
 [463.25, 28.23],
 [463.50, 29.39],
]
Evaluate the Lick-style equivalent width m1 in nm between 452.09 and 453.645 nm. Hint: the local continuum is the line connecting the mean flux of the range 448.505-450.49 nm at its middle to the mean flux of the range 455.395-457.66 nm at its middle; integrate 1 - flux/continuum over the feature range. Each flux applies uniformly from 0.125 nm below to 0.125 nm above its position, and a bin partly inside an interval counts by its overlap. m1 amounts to 0.09 nm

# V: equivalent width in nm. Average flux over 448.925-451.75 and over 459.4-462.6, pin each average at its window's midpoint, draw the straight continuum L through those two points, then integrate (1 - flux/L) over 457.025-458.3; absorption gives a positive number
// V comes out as -0.01 nm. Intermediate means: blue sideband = 27.5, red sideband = 27.7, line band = 27.9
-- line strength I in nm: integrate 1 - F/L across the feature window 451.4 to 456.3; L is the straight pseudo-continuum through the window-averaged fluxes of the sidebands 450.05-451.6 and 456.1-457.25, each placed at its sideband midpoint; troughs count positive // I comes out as 0.26 nm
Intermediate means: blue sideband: 28.4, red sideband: 28.4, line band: 26.9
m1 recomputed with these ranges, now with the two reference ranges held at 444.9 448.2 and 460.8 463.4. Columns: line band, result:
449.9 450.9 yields -0.05 nm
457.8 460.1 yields 0.04 nm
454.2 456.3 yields 0.01 nm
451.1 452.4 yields -0.05 nm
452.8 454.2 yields 0.04 nm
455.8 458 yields -0.05 nm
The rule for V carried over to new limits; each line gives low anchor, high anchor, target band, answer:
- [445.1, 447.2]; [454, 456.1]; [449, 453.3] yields -0.11 nm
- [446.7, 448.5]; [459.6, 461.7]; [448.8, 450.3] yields 0.04 nm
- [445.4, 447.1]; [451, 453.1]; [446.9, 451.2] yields -0.25 nm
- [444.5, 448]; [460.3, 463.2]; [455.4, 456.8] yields -0.04 nm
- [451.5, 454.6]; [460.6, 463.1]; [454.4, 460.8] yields -0.04 nm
